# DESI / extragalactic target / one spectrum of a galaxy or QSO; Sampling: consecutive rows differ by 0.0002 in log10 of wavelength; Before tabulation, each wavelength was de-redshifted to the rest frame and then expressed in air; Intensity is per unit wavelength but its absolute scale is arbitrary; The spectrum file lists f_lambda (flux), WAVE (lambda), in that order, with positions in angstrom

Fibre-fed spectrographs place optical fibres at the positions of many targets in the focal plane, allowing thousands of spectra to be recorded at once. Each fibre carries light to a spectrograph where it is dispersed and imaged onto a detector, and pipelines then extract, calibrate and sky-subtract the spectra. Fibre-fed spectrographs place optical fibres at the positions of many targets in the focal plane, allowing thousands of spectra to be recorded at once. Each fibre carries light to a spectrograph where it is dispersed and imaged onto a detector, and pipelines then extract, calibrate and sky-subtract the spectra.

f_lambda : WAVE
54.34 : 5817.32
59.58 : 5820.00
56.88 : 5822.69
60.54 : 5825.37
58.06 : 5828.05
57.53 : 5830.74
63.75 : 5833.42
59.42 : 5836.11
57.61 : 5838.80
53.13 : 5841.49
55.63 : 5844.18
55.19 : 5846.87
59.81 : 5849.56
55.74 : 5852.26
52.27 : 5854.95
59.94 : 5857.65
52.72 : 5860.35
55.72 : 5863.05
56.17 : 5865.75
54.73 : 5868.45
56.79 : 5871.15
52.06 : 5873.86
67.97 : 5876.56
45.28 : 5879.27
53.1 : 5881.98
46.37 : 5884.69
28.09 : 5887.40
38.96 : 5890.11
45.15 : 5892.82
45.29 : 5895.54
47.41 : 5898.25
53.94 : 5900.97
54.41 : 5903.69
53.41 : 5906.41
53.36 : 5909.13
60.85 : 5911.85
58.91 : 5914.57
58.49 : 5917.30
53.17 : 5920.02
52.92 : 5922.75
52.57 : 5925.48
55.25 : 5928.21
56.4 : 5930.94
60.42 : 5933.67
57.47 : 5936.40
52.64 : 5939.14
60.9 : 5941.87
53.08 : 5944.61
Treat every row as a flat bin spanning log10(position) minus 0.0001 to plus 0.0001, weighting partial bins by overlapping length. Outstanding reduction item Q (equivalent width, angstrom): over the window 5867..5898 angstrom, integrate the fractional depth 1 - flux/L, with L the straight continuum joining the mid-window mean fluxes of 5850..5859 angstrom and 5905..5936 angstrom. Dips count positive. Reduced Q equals 4.3 angstrom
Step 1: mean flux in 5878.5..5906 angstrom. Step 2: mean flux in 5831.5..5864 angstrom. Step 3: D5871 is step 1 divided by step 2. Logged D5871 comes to 0.81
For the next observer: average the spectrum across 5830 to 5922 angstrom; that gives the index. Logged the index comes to 53.6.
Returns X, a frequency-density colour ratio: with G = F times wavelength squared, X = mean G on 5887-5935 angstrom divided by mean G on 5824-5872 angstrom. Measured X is 0.94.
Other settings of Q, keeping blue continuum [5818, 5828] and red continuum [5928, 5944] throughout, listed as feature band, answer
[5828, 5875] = 1.42 angstrom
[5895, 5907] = 1.35 angstrom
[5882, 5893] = 3.25 angstrom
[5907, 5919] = -0.01 angstrom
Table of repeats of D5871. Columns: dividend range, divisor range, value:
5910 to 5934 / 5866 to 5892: 1.14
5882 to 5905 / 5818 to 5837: 0.77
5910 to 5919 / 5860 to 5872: 1.06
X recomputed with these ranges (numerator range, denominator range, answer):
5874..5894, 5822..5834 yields 0.80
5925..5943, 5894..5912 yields 1.10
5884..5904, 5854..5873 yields 0.81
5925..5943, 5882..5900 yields 1.34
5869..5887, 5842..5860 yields 0.94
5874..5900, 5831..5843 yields 0.82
